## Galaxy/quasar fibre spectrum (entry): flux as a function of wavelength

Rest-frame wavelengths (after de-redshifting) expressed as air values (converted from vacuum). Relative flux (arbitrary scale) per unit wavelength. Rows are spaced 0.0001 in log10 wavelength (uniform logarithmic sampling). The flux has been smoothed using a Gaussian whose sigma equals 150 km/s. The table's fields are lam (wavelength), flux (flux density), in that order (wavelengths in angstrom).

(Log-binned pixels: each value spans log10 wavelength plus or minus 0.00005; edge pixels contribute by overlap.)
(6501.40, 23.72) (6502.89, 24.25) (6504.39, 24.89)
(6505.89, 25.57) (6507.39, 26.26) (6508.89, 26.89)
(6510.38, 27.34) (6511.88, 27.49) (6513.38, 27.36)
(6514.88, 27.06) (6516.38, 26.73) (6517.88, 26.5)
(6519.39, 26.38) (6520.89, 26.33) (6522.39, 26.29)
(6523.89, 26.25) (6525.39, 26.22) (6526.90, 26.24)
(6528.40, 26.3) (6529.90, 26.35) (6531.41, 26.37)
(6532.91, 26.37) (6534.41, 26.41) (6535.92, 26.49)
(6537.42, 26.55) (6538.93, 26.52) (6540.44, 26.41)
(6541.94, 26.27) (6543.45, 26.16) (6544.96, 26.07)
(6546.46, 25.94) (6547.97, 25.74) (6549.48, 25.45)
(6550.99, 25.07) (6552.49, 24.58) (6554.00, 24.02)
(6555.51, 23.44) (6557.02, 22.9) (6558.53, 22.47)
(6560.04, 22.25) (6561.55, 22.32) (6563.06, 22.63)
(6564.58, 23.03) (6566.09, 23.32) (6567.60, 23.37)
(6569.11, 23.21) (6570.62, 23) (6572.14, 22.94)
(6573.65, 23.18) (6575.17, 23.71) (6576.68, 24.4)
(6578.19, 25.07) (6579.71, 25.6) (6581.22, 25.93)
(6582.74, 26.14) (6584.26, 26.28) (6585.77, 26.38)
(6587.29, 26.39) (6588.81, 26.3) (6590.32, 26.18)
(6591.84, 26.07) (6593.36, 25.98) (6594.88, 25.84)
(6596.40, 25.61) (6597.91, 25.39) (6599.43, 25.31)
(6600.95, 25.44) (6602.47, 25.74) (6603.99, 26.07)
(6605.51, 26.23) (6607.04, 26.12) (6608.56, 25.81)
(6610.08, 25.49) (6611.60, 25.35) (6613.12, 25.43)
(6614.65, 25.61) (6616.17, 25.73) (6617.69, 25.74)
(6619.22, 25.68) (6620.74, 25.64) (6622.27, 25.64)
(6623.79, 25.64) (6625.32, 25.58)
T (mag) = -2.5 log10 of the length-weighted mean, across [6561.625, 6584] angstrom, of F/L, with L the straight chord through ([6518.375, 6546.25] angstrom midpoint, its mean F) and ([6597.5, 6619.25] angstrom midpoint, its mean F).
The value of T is 0.09 mag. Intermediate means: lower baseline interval 26.3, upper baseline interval 25.7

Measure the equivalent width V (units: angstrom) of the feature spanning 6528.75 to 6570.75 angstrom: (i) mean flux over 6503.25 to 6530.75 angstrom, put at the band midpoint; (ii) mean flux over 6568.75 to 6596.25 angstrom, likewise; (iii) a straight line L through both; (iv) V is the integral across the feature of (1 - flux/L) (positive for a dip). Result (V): 1.7 angstrom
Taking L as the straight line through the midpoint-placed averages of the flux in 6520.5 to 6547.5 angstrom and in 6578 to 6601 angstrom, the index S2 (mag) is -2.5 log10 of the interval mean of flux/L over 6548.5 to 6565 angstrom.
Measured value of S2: 0.12 mag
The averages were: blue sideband 26.3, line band 23.5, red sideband 25.9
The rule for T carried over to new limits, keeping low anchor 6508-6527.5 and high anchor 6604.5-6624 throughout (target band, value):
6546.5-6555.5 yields 0.06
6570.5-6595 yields 0.03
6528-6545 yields 0.01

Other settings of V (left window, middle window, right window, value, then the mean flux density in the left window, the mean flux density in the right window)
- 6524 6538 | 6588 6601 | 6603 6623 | 0.03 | 26.4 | 25.7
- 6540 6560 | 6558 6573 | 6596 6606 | 1.34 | 24.9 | 25.7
